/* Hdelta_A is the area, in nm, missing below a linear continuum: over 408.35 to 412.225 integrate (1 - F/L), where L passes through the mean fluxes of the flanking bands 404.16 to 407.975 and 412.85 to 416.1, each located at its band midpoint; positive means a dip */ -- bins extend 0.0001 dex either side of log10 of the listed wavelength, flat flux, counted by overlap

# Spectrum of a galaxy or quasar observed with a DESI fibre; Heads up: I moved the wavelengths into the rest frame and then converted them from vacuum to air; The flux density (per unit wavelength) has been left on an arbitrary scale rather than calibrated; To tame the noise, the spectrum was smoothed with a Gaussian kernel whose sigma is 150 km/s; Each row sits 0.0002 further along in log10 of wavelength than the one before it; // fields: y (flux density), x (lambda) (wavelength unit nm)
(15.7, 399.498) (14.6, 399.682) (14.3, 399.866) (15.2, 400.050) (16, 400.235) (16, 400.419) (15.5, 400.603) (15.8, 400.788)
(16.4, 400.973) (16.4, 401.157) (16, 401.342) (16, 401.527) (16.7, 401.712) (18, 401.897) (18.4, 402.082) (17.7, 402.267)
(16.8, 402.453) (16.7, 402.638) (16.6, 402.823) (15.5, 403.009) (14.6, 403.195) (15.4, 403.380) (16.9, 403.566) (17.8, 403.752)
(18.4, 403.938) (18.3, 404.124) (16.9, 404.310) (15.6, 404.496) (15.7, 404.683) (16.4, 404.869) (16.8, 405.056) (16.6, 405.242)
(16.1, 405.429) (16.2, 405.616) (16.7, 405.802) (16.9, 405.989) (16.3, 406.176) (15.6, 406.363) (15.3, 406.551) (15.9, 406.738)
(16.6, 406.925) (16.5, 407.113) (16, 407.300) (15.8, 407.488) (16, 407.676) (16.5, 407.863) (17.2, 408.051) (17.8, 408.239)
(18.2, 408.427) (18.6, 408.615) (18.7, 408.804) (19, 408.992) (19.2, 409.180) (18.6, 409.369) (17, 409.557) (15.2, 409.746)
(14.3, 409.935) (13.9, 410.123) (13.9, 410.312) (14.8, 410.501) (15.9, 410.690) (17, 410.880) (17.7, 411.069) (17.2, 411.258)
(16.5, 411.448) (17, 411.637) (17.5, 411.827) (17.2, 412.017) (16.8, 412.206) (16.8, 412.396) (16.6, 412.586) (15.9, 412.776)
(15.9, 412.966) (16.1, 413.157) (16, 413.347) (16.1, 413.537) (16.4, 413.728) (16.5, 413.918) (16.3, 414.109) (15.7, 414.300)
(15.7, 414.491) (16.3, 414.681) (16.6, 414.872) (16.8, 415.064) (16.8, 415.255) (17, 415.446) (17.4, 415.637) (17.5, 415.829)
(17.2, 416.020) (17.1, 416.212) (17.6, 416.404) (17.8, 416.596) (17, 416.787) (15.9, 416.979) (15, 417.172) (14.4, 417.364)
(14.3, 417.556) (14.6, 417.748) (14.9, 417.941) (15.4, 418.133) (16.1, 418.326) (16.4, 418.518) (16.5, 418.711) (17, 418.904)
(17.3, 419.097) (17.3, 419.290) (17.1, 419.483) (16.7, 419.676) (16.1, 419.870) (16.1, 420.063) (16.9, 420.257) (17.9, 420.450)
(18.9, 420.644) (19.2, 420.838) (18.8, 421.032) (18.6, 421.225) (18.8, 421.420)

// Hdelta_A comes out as -0.12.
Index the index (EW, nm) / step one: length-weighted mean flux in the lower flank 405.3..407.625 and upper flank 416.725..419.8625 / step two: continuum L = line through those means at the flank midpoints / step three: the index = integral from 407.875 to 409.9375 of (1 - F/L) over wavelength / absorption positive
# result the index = -0.204 nm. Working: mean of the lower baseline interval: 16.2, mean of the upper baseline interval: 16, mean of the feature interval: 17.7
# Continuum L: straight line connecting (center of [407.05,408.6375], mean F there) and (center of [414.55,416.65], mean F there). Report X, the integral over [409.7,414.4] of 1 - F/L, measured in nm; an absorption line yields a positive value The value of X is 0.23 nm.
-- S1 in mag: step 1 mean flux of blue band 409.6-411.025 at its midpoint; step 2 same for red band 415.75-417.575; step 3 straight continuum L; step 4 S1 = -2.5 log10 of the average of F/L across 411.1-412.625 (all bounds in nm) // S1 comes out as -0.10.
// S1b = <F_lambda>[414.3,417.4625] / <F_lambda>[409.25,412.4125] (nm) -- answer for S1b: 1.0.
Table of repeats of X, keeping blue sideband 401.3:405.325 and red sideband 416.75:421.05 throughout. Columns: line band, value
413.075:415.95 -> 0.01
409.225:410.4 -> 0.07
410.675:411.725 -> -0.02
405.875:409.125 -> -0.05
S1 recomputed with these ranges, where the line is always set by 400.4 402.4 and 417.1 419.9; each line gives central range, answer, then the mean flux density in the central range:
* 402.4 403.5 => 0.044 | 15.9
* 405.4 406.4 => 0.007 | 16.4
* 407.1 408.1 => 0.007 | 16.3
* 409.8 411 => 0.086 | 15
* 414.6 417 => -0.064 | 17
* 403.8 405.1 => -0.024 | 16.9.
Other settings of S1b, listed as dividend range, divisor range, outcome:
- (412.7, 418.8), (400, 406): 0.98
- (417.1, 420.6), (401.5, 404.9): 0.96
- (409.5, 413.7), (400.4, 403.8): 0.98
